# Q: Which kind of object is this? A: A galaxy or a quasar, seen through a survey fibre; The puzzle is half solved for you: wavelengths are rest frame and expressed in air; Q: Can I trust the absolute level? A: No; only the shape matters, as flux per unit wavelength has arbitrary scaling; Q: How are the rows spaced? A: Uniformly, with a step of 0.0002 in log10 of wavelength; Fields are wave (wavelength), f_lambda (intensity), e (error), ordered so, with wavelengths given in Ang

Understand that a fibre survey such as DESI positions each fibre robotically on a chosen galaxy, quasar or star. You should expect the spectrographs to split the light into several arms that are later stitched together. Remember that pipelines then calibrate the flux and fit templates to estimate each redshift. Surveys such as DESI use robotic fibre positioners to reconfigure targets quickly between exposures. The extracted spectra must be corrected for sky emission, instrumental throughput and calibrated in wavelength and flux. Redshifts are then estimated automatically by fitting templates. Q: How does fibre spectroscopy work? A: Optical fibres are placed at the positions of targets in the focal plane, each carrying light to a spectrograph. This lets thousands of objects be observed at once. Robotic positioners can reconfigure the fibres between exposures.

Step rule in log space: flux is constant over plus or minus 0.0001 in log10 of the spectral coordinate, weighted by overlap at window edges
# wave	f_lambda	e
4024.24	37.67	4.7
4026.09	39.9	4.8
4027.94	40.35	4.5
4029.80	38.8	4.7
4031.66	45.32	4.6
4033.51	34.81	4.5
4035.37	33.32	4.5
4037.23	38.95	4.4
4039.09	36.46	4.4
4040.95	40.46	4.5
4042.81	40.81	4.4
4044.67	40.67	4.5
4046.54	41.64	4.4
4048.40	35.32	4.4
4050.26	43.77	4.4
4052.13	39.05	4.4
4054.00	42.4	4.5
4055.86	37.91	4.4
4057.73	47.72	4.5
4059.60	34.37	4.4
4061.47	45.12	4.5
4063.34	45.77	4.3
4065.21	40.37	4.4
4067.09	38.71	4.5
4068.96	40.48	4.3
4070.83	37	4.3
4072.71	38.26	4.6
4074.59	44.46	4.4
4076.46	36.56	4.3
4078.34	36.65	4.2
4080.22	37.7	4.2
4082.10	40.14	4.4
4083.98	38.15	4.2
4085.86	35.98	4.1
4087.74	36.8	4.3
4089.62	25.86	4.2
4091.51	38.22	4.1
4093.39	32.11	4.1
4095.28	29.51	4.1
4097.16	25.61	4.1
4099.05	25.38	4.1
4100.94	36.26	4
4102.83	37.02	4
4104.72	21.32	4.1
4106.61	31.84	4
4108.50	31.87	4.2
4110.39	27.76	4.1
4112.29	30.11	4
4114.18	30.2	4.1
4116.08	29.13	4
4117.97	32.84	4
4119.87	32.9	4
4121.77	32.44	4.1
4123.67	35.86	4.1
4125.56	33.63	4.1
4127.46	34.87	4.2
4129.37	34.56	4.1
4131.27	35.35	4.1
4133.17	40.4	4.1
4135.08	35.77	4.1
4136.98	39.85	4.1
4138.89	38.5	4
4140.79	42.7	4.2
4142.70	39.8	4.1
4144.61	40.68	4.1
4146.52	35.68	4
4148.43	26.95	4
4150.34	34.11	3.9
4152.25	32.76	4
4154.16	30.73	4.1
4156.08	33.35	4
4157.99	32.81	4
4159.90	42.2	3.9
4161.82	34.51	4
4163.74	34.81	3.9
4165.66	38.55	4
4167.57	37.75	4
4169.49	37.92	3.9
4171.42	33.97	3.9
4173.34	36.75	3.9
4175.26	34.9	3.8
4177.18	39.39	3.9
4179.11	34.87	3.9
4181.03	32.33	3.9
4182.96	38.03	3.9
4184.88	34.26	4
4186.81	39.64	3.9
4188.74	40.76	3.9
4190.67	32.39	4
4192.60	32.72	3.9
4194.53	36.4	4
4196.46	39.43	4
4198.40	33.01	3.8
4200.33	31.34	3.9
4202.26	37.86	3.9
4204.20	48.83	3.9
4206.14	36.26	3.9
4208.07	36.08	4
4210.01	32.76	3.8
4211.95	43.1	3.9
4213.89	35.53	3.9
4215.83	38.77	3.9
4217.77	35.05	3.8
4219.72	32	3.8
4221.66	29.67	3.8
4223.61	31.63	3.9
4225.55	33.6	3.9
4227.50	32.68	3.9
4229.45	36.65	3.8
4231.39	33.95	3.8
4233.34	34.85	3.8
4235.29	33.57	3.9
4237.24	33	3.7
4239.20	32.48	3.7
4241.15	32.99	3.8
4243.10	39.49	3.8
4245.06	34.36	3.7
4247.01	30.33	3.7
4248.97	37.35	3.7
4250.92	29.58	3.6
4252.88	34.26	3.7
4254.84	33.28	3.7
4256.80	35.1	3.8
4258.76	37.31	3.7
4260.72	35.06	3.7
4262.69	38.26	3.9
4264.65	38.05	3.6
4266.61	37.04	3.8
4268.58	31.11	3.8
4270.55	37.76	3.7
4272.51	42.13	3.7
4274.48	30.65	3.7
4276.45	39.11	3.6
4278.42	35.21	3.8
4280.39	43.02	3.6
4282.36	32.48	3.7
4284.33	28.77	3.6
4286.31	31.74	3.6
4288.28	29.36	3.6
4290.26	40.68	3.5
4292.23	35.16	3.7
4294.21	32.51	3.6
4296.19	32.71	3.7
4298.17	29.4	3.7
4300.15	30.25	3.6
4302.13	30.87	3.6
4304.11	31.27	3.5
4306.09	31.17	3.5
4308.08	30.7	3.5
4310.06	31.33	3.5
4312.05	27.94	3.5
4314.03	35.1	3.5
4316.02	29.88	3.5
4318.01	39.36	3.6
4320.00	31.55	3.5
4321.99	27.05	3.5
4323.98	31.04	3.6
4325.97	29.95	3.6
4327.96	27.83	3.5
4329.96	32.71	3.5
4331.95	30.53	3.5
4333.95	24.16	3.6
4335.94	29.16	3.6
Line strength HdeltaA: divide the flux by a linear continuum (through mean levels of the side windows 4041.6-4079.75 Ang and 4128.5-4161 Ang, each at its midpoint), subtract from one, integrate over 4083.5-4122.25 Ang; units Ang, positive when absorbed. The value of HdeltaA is 7.0 Ang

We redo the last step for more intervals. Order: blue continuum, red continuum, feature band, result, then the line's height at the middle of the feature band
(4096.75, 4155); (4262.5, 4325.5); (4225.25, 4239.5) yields -0.2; 33.5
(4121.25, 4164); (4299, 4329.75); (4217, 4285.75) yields -3.9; 32.8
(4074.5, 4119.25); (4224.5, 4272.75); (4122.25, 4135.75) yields -1.0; 33.2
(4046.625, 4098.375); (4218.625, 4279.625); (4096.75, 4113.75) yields 3.4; 37.3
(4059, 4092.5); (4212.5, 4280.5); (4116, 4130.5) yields 1.5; 37.4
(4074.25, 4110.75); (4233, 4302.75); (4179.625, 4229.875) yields -2.6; 34.1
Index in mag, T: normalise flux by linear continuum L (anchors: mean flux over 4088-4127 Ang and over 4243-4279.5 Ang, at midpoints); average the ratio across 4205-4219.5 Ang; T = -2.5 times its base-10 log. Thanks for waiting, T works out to -0.079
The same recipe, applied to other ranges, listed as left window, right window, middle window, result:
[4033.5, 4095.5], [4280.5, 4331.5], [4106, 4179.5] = 0.04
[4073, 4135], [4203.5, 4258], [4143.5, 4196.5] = -0.04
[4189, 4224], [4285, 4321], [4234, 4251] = 0.02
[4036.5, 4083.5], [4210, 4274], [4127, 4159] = 0.06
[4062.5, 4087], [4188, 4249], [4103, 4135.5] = 0.17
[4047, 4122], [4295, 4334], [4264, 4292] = -0.12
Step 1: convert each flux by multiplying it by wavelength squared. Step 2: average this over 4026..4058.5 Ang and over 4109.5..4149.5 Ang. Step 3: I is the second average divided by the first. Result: 0.91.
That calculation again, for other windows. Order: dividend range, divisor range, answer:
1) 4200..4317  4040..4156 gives 1.03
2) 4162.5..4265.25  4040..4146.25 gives 1.03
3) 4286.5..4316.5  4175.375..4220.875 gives 0.92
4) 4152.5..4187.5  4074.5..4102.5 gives 1.09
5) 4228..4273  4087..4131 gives 1.19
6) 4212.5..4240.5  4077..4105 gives 1.08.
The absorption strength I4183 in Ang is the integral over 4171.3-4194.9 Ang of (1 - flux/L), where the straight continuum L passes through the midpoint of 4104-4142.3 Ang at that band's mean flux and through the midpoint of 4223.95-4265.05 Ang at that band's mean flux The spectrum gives -1.2 Ang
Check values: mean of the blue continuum 33.8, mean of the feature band 35.9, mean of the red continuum 34.5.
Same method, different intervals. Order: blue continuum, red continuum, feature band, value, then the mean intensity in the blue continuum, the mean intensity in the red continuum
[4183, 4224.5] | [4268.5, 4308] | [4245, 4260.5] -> 0.3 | 36.1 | 33.8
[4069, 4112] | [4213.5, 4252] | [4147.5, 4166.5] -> -0.1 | 33.9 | 33.9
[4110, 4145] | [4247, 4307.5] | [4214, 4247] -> 0.5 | 35.2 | 34.3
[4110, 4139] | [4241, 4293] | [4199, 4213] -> -1.3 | 34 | 35.2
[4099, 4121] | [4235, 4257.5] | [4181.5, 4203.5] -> -2.3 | 30.8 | 33.8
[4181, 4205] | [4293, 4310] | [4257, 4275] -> -1.9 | 36.8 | 31.2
